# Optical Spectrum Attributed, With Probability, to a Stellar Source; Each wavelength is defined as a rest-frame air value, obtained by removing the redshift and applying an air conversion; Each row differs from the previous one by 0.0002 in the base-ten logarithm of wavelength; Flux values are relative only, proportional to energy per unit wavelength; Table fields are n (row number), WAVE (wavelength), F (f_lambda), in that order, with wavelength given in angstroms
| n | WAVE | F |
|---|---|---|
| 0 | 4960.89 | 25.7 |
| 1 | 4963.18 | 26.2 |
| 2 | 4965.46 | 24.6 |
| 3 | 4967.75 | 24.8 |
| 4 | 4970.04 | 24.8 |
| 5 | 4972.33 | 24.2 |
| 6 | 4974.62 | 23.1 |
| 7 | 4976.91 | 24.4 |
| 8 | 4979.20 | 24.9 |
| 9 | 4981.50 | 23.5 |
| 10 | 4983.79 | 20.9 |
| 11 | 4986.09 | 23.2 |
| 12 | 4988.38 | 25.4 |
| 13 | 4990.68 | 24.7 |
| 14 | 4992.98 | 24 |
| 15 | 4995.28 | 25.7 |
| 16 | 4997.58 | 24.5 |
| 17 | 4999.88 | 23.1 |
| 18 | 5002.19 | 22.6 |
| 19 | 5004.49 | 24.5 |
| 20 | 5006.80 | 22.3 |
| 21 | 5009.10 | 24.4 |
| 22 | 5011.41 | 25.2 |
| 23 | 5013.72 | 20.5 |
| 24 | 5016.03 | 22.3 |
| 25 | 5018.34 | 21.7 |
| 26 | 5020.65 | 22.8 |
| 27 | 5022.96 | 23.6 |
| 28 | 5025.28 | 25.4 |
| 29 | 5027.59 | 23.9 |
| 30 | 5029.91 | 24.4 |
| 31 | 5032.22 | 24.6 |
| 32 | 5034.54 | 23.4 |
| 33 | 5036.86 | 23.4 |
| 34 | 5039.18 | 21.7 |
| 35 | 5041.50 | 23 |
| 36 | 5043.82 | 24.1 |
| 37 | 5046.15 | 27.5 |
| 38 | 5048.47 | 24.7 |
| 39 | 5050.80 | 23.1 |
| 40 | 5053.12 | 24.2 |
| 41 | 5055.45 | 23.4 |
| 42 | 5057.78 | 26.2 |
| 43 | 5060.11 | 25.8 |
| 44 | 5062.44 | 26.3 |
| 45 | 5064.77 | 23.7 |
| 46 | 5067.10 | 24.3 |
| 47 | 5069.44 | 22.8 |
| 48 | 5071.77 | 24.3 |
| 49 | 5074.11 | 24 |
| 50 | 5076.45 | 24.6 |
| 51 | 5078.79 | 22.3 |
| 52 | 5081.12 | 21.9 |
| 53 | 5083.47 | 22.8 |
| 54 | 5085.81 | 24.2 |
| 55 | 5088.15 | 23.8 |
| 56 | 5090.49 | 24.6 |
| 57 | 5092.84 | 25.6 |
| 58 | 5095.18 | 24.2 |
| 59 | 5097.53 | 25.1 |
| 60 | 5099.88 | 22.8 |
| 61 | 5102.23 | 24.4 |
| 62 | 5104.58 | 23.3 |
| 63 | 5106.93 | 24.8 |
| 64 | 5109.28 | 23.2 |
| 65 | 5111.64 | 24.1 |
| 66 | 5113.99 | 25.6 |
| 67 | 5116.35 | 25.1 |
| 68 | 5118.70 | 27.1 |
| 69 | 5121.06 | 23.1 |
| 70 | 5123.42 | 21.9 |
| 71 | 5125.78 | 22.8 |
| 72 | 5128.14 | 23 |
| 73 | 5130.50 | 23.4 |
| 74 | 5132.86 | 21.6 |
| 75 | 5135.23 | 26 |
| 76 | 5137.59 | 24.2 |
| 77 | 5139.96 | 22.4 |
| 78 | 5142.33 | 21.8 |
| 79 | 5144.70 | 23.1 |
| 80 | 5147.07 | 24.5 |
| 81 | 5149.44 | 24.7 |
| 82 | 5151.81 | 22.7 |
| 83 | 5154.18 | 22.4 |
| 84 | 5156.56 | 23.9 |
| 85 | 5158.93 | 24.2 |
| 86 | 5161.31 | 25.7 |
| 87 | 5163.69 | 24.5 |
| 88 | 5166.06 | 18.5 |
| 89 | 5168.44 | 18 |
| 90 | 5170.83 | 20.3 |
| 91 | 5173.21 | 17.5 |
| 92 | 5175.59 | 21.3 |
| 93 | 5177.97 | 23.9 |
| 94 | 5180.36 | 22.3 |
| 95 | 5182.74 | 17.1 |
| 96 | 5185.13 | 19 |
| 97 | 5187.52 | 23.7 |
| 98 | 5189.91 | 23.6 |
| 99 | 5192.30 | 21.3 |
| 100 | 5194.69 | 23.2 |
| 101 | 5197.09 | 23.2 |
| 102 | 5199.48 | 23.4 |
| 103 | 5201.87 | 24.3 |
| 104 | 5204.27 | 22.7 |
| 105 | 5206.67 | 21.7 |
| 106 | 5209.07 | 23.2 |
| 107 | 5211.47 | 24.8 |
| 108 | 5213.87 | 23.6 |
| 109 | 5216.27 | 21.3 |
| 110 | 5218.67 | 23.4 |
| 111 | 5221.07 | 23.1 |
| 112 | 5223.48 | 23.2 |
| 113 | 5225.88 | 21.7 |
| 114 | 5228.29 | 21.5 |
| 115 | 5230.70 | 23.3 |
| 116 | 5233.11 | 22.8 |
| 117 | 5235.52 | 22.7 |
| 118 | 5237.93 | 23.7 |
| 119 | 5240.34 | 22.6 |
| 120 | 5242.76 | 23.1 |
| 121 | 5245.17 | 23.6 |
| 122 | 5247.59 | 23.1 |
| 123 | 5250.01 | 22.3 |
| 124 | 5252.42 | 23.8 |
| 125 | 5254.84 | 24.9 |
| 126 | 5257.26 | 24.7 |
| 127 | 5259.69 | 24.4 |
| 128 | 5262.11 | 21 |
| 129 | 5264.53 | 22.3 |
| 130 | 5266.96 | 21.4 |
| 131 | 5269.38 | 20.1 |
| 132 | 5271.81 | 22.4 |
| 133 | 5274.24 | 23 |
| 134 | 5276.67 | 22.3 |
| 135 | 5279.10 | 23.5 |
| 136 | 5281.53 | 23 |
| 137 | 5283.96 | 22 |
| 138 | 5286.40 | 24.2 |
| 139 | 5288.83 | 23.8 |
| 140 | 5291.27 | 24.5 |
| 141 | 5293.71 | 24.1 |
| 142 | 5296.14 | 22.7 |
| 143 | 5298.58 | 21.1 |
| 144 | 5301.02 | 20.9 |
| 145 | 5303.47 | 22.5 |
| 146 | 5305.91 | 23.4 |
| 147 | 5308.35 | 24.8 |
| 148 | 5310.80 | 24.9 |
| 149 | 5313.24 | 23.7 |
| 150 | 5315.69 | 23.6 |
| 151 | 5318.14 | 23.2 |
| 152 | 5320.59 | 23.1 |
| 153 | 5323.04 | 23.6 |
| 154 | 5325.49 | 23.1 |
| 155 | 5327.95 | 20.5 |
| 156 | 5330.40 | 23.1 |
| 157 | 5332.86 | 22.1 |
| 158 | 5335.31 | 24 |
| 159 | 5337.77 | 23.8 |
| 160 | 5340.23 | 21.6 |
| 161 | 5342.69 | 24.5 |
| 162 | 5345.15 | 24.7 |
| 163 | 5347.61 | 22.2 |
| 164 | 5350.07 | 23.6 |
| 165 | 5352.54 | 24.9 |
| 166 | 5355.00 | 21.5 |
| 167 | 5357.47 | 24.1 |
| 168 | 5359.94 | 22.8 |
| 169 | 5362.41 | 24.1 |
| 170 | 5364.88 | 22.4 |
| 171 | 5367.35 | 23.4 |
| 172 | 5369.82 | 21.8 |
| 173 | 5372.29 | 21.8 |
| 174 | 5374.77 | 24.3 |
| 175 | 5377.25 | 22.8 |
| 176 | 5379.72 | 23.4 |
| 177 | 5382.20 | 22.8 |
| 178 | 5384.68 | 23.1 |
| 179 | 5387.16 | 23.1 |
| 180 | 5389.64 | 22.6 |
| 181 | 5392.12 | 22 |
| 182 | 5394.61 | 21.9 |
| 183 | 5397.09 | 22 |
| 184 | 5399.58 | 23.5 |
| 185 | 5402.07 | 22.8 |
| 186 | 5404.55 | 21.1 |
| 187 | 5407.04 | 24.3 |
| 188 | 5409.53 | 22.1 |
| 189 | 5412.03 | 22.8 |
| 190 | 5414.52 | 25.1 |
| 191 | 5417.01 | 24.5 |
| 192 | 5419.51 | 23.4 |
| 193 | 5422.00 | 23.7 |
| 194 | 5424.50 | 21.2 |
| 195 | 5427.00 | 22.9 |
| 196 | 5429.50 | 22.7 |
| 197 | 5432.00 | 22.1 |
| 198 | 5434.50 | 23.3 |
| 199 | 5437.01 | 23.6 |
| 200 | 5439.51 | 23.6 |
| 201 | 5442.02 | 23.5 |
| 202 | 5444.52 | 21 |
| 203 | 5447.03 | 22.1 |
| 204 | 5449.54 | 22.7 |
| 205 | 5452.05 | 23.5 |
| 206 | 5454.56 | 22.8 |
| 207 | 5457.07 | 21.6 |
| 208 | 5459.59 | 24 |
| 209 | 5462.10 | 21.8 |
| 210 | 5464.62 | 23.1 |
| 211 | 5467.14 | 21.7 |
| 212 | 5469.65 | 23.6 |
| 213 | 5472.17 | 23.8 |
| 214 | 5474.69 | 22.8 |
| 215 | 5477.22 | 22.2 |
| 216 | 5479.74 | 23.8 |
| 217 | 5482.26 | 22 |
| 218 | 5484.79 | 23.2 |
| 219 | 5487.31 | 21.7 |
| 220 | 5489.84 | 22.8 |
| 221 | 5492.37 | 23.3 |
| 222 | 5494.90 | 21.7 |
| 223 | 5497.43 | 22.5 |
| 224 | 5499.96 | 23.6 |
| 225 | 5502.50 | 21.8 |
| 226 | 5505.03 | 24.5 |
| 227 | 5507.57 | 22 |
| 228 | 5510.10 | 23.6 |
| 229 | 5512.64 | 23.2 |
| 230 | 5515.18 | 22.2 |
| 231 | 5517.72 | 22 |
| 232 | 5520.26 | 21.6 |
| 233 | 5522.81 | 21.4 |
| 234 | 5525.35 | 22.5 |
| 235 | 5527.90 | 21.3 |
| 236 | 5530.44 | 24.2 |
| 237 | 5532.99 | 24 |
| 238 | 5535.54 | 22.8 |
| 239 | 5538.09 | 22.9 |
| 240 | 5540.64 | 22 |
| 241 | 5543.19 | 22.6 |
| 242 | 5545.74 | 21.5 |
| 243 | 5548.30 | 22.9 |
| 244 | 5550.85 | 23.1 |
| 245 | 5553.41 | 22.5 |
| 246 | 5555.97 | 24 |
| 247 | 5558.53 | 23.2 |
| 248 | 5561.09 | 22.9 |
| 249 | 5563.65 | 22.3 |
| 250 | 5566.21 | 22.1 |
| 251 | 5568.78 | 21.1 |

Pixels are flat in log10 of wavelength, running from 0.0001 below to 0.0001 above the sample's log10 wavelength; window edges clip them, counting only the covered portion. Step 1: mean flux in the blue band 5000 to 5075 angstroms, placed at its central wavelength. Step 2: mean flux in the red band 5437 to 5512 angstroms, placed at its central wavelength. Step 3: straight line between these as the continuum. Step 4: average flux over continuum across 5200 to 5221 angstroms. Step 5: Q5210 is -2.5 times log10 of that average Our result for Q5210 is 0.01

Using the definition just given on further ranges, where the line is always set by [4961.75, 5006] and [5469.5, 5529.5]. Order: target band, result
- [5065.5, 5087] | 0.02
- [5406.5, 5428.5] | -0.02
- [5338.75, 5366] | -0.01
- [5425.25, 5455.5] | 0.00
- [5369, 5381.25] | 0.01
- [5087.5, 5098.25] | -0.04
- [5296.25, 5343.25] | 0.01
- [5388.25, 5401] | 0.03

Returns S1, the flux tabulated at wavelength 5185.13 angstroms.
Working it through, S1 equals 19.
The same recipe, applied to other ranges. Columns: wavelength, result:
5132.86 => 21.6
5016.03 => 22.3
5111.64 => 24.1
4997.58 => 24.5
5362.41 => 24.1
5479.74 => 23.8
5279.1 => 23.5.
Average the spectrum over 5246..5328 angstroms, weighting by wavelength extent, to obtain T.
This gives 23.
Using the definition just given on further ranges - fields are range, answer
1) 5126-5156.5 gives 23.3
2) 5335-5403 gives 23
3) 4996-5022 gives 23.1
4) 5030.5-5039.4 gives 23.5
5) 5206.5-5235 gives 22.8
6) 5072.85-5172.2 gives 23.5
